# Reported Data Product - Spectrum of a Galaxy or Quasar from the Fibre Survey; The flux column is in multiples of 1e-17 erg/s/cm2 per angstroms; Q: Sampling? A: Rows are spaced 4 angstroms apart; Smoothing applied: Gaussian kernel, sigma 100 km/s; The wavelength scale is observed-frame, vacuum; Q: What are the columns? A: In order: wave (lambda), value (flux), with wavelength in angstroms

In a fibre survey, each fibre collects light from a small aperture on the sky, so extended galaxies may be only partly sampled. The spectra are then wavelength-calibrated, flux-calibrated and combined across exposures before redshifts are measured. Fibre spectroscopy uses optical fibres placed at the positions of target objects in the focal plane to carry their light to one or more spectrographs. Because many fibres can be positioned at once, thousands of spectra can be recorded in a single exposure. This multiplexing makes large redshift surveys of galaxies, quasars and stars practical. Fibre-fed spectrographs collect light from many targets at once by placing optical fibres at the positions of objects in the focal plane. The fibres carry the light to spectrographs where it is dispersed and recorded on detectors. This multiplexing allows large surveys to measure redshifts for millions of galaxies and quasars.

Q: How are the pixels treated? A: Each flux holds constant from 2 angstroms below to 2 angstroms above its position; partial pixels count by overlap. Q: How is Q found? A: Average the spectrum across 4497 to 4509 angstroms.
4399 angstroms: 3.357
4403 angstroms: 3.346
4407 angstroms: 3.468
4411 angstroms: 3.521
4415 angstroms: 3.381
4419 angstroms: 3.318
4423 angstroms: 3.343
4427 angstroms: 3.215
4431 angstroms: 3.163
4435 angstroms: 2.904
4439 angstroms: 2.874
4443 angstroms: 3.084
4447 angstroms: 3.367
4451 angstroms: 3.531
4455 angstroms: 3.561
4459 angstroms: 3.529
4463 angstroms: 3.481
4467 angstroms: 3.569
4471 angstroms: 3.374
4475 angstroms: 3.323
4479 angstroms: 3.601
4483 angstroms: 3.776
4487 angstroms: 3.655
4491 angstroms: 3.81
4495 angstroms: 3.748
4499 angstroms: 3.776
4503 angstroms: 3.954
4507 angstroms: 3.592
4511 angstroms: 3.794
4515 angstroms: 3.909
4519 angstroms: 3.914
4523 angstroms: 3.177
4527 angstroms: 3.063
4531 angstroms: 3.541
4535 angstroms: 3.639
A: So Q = 3.77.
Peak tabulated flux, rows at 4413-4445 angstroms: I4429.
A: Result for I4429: 3.381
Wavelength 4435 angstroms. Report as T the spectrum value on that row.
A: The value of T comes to 2.904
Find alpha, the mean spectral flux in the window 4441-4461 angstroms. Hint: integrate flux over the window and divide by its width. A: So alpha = 3.41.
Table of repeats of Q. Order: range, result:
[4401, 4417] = 3.43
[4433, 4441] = 2.89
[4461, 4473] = 3.47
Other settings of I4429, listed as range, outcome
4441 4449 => 3.367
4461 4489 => 3.776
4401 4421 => 3.521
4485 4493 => 3.81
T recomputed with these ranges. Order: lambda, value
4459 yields 3.529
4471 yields 3.374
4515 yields 3.909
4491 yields 3.81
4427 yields 3.215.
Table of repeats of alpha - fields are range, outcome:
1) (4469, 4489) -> 3.55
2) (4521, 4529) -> 3.12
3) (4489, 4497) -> 3.78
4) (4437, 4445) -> 2.98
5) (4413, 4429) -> 3.31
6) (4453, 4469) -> 3.54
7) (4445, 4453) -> 3.45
